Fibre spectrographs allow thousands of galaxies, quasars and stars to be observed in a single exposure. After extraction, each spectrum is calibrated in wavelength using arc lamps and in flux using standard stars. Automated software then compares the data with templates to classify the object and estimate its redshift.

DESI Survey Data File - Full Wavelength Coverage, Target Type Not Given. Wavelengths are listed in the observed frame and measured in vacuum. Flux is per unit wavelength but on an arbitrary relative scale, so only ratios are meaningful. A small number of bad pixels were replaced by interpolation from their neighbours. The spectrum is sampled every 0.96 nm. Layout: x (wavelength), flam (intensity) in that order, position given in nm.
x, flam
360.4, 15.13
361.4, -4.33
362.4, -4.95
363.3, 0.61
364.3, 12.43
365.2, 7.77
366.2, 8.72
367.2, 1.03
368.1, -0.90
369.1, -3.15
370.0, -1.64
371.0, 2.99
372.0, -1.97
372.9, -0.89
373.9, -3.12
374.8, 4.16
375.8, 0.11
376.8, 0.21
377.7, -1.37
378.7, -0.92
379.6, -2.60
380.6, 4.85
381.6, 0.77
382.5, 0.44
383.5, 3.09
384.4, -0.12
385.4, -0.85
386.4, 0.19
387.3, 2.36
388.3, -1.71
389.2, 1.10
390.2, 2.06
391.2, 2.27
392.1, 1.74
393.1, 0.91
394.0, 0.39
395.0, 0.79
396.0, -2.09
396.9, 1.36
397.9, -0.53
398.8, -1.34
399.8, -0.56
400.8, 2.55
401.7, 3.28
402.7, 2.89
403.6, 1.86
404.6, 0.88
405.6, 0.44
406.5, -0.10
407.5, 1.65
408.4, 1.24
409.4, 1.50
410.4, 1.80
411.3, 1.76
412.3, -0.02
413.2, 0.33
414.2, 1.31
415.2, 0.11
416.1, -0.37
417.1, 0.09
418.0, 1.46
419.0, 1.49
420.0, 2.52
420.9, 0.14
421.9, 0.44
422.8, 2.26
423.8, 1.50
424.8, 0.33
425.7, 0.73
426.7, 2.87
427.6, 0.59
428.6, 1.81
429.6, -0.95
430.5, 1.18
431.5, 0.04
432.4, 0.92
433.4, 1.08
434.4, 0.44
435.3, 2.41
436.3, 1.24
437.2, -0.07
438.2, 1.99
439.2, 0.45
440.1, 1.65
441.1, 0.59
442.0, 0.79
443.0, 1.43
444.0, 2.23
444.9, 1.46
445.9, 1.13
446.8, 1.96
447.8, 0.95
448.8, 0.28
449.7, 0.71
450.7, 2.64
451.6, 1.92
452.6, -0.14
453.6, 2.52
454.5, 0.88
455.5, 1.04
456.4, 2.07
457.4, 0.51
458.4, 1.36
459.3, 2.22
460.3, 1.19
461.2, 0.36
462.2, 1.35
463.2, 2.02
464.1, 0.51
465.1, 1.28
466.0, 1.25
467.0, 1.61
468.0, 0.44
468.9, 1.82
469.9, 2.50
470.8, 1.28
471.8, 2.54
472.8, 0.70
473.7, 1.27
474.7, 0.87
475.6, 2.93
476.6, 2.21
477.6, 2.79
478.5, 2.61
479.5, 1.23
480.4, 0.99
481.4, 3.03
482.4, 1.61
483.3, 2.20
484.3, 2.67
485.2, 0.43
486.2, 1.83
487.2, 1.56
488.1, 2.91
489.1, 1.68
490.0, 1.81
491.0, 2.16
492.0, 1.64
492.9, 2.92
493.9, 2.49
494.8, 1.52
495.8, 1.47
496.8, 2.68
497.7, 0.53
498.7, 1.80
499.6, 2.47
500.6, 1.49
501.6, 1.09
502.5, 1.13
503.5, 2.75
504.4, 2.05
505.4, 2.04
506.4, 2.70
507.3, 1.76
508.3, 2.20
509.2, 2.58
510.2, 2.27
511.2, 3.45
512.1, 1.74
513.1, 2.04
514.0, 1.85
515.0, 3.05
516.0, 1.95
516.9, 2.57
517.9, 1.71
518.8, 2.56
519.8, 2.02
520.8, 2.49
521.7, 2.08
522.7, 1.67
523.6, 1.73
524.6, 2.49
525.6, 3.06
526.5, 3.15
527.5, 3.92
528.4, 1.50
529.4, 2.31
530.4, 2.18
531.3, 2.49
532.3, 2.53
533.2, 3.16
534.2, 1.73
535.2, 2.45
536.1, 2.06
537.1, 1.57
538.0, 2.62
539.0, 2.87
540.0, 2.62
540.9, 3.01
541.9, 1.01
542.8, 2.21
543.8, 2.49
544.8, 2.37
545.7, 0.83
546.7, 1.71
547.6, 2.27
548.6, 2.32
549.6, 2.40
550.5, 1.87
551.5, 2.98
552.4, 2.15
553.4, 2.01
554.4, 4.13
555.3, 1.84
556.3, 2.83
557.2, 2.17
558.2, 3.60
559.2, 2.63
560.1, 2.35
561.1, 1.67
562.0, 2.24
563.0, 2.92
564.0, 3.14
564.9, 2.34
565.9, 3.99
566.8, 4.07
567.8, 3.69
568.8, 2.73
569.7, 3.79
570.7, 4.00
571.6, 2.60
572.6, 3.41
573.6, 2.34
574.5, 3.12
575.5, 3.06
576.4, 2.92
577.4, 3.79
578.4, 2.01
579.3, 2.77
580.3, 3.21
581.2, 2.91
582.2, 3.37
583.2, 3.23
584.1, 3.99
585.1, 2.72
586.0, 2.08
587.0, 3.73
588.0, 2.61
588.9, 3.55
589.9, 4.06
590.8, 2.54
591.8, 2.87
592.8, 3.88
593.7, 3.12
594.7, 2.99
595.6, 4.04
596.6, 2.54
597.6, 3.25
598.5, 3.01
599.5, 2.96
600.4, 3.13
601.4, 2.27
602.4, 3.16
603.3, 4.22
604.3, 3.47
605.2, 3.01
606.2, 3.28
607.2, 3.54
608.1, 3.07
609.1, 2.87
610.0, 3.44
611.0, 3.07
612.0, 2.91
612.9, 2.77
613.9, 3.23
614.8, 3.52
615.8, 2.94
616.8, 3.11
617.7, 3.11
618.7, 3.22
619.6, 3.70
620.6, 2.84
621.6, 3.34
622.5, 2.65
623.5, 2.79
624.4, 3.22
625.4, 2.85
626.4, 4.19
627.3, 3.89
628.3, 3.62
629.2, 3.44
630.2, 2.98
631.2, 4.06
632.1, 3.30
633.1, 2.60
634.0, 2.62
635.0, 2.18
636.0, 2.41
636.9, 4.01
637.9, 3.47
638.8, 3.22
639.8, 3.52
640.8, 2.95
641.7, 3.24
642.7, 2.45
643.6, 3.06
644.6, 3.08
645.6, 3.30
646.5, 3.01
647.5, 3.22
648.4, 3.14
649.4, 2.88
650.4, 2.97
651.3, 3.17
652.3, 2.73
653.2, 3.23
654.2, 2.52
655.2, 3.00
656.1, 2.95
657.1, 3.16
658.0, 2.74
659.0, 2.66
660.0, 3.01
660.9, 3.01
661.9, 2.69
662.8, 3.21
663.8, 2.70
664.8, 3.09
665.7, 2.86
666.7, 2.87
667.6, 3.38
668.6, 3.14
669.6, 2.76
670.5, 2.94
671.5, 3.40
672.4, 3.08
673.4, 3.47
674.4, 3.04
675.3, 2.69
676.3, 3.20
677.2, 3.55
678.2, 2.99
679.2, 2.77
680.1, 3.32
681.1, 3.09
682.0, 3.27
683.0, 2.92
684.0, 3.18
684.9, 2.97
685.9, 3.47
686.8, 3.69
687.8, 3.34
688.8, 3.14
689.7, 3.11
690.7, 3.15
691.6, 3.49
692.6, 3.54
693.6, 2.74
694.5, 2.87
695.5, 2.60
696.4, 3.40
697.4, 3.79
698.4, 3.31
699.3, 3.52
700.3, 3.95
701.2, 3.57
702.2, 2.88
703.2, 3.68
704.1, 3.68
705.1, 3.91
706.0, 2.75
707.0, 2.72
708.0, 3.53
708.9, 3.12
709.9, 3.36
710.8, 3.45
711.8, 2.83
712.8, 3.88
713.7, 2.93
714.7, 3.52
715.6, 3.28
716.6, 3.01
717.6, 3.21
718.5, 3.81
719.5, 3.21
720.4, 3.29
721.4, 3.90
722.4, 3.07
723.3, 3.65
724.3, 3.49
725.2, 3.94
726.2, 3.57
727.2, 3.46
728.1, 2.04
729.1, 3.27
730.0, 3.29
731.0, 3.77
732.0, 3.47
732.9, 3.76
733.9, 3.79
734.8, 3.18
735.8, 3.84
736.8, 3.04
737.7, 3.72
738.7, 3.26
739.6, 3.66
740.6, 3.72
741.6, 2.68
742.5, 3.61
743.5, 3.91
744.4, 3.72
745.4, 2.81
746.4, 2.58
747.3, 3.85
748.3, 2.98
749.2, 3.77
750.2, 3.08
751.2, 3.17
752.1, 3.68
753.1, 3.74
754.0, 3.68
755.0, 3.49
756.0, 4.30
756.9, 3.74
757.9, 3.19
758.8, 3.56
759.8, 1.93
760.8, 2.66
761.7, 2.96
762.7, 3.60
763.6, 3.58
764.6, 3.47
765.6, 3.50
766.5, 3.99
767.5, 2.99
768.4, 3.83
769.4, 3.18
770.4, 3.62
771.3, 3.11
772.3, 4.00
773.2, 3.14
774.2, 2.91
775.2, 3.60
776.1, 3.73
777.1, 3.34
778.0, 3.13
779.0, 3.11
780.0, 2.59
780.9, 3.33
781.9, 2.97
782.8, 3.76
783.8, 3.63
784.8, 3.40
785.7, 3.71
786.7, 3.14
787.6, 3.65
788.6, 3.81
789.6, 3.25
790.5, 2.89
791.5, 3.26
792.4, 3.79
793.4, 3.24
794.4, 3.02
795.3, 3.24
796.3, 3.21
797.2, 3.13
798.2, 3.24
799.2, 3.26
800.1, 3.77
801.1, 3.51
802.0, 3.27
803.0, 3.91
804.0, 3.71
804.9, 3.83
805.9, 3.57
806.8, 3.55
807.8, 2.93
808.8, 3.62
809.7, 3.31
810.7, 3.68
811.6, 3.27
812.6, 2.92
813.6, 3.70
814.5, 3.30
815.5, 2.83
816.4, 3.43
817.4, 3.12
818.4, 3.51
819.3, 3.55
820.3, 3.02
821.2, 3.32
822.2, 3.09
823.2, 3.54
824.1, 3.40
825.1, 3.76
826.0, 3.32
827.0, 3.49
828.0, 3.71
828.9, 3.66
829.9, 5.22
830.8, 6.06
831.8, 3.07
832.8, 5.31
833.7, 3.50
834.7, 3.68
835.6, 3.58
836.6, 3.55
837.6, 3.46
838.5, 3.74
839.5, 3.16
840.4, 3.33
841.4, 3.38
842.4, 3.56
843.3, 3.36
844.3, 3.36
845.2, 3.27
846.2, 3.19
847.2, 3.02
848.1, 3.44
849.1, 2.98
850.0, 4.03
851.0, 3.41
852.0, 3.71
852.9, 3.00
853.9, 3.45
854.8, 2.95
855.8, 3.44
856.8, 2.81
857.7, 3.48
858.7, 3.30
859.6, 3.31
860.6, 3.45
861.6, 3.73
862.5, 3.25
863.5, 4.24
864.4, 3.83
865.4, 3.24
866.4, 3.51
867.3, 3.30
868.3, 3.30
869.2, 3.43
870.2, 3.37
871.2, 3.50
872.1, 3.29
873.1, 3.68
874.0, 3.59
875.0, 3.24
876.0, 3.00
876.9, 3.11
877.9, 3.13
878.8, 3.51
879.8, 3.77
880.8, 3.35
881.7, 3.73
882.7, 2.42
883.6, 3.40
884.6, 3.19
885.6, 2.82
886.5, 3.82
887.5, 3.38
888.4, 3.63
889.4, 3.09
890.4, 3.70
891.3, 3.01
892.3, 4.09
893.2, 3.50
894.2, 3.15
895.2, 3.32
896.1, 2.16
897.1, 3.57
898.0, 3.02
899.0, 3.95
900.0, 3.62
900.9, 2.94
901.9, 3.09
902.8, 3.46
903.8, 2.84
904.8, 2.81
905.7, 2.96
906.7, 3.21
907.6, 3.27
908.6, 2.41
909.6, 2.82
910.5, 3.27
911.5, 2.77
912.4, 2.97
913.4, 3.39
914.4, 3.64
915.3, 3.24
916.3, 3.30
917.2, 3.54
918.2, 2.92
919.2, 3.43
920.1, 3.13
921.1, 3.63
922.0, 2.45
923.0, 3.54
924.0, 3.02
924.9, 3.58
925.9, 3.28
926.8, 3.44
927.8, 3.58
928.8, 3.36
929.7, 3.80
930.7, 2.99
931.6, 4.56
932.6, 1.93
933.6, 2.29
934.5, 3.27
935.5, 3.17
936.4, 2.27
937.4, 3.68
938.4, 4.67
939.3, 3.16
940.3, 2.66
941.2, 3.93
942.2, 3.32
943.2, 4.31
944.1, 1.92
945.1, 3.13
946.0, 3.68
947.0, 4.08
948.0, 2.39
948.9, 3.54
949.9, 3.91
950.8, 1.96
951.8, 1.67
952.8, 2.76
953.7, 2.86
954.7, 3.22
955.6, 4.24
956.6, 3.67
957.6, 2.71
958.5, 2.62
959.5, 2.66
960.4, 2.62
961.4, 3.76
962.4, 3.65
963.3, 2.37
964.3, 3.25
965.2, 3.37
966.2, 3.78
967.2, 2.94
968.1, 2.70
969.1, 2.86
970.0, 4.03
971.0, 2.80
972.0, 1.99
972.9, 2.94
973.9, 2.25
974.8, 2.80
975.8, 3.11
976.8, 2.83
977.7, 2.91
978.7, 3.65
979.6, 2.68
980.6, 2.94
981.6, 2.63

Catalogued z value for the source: 0.26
